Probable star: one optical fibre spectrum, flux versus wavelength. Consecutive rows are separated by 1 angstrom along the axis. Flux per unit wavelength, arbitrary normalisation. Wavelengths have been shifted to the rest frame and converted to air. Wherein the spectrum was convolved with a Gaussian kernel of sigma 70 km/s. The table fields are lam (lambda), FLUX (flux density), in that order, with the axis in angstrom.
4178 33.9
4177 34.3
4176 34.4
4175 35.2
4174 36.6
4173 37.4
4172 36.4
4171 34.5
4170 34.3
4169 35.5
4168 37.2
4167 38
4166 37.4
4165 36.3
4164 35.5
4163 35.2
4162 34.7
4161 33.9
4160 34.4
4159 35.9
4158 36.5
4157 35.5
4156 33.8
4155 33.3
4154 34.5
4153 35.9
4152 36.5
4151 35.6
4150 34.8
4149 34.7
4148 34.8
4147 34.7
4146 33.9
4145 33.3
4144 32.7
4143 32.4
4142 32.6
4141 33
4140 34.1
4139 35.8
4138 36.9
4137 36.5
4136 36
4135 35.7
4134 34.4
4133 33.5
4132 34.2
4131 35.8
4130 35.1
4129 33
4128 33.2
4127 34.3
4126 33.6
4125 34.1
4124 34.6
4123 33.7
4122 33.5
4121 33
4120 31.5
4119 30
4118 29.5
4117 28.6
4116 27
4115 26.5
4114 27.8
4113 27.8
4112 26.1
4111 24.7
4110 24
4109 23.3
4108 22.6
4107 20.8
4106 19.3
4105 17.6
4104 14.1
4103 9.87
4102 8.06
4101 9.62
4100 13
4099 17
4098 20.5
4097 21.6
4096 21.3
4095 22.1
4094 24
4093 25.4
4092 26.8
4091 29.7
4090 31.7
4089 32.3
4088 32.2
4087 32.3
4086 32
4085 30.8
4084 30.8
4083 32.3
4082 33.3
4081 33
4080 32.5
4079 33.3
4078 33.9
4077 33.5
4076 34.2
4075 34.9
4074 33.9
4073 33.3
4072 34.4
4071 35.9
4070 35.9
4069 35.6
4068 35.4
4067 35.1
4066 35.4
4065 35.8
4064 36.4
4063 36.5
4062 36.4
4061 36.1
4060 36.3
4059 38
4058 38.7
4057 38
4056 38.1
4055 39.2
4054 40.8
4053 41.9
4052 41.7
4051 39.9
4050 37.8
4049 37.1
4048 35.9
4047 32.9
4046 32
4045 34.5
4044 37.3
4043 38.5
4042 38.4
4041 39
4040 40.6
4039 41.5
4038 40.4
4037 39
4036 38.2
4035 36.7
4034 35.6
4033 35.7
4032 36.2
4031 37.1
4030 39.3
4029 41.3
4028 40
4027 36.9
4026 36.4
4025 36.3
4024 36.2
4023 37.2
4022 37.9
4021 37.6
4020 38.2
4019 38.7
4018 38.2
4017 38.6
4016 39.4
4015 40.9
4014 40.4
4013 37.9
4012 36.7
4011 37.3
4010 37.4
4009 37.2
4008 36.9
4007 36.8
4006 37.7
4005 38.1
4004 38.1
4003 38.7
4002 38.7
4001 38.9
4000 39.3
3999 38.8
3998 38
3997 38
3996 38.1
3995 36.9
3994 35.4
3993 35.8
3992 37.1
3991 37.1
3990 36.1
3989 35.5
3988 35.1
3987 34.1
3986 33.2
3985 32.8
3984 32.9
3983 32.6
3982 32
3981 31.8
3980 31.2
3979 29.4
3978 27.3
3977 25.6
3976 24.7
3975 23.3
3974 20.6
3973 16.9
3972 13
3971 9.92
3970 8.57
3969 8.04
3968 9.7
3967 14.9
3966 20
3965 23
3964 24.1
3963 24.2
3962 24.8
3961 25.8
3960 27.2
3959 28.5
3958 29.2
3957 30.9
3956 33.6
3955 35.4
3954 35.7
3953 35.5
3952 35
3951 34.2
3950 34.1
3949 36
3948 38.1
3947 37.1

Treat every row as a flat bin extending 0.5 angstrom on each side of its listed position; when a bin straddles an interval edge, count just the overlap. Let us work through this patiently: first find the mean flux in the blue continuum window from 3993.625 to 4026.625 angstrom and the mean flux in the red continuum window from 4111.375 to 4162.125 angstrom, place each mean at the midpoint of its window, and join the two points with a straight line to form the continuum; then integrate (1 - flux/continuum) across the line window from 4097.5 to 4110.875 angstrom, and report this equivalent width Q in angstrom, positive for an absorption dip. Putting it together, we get 6.7 angstrom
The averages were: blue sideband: 37.9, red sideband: 33.4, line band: 17.1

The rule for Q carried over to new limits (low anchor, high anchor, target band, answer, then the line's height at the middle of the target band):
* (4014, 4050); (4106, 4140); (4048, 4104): 5.3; 34.5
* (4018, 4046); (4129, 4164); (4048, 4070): -0.3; 37.1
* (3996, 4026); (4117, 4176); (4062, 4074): 0.4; 36.6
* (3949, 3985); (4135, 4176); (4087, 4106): 6.5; 32.2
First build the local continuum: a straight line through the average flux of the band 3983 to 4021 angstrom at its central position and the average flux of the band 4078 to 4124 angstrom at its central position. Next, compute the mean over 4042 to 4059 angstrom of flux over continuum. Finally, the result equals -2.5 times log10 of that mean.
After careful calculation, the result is -0.193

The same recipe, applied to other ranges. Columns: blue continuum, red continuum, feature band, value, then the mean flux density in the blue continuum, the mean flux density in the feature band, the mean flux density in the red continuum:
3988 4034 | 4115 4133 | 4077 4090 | 0.06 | 37.7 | 32.4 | 32.5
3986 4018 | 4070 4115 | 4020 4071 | -0.17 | 37.5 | 37.5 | 26.4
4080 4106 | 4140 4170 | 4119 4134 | -0.13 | 24.1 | 33.7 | 34.9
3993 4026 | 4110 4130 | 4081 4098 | 0.15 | 37.9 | 28.6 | 30.6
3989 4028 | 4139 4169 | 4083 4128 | 0.36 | 37.7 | 25.8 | 34.9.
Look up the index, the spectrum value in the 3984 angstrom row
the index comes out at 32.9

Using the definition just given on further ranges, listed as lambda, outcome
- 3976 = 24.7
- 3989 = 35.5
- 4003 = 38.7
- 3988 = 35.1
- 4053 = 41.9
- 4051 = 39.9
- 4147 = 34.7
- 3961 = 25.8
